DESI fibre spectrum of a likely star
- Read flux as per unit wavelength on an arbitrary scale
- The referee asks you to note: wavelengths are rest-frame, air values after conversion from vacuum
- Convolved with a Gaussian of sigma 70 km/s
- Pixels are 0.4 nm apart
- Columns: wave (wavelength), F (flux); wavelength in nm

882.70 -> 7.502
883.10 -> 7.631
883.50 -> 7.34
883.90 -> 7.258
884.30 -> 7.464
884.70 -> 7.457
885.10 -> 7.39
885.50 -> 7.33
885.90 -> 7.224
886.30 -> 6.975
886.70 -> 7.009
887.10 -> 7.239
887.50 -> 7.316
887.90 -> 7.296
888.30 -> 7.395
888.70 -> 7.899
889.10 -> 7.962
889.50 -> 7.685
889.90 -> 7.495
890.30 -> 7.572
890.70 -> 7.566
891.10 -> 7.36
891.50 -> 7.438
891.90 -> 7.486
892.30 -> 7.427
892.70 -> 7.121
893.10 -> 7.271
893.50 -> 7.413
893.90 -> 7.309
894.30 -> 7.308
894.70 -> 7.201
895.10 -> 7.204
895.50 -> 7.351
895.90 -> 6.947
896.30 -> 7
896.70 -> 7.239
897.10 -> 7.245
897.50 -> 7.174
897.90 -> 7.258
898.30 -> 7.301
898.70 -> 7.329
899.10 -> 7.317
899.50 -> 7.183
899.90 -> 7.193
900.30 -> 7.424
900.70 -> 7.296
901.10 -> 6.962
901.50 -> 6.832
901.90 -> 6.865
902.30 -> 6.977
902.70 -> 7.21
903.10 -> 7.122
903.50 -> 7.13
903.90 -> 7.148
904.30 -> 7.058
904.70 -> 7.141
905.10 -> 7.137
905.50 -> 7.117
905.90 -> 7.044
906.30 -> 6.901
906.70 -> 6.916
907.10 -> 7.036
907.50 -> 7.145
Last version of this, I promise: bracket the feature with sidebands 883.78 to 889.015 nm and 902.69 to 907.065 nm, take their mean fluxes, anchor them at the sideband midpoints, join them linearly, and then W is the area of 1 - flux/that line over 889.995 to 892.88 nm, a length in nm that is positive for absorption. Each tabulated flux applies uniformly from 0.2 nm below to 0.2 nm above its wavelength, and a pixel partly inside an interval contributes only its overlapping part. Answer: -0.063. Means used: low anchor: 7.34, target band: 7.43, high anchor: 7.08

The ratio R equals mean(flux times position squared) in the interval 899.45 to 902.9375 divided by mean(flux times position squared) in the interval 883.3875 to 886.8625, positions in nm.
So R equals 1.01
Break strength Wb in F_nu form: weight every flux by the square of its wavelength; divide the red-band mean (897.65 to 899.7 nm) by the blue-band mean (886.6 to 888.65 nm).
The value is 1.02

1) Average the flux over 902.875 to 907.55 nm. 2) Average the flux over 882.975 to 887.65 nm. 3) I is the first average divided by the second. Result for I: 1.0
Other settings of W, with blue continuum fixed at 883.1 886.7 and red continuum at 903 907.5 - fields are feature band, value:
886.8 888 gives 0.00 nm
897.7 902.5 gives -0.02 nm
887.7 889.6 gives -0.10 nm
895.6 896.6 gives 0.02 nm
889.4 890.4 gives -0.05 nm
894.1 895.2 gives -0.01 nm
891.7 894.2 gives -0.04 nm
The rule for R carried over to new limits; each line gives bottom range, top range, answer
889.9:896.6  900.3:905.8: 0.99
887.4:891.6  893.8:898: 0.97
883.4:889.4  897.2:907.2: 1.00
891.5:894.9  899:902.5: 0.99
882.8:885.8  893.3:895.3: 1.01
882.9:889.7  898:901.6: 1.00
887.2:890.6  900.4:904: 0.96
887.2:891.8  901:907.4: 0.97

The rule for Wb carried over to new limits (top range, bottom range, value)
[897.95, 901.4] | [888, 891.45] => 0.97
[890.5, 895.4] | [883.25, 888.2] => 1.02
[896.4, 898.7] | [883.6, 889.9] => 1.00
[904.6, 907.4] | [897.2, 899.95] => 0.99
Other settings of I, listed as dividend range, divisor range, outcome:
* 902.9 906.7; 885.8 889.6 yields 0.96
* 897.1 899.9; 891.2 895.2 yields 0.99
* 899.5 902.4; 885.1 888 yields 0.98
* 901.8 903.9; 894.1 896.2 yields 0.98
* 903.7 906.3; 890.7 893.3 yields 0.96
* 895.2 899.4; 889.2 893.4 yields 0.97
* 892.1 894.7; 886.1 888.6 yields 1.01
